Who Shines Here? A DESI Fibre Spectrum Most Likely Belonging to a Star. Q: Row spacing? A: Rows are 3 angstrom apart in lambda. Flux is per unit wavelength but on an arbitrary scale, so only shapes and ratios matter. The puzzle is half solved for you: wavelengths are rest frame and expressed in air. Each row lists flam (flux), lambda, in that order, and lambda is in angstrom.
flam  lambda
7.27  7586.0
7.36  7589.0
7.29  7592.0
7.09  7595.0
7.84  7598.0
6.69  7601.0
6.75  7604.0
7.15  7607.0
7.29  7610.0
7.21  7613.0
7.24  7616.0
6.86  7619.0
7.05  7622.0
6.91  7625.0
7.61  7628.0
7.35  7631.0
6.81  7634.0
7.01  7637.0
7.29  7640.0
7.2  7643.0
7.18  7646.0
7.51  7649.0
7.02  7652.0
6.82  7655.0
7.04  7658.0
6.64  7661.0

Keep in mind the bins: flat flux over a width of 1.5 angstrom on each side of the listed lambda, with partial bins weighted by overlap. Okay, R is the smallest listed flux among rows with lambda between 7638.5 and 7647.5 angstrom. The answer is 7.18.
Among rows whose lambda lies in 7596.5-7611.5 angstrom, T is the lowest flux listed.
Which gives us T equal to 6.69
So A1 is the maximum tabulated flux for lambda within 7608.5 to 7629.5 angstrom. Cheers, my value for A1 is 7.61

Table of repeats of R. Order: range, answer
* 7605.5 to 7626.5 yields 6.86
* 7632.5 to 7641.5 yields 6.81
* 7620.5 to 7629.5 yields 6.91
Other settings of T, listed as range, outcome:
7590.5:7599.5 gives 7.09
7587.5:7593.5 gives 7.29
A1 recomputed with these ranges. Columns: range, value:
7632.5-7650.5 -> 7.51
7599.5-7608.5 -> 7.15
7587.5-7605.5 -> 7.84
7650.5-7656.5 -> 7.02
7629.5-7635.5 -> 7.35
